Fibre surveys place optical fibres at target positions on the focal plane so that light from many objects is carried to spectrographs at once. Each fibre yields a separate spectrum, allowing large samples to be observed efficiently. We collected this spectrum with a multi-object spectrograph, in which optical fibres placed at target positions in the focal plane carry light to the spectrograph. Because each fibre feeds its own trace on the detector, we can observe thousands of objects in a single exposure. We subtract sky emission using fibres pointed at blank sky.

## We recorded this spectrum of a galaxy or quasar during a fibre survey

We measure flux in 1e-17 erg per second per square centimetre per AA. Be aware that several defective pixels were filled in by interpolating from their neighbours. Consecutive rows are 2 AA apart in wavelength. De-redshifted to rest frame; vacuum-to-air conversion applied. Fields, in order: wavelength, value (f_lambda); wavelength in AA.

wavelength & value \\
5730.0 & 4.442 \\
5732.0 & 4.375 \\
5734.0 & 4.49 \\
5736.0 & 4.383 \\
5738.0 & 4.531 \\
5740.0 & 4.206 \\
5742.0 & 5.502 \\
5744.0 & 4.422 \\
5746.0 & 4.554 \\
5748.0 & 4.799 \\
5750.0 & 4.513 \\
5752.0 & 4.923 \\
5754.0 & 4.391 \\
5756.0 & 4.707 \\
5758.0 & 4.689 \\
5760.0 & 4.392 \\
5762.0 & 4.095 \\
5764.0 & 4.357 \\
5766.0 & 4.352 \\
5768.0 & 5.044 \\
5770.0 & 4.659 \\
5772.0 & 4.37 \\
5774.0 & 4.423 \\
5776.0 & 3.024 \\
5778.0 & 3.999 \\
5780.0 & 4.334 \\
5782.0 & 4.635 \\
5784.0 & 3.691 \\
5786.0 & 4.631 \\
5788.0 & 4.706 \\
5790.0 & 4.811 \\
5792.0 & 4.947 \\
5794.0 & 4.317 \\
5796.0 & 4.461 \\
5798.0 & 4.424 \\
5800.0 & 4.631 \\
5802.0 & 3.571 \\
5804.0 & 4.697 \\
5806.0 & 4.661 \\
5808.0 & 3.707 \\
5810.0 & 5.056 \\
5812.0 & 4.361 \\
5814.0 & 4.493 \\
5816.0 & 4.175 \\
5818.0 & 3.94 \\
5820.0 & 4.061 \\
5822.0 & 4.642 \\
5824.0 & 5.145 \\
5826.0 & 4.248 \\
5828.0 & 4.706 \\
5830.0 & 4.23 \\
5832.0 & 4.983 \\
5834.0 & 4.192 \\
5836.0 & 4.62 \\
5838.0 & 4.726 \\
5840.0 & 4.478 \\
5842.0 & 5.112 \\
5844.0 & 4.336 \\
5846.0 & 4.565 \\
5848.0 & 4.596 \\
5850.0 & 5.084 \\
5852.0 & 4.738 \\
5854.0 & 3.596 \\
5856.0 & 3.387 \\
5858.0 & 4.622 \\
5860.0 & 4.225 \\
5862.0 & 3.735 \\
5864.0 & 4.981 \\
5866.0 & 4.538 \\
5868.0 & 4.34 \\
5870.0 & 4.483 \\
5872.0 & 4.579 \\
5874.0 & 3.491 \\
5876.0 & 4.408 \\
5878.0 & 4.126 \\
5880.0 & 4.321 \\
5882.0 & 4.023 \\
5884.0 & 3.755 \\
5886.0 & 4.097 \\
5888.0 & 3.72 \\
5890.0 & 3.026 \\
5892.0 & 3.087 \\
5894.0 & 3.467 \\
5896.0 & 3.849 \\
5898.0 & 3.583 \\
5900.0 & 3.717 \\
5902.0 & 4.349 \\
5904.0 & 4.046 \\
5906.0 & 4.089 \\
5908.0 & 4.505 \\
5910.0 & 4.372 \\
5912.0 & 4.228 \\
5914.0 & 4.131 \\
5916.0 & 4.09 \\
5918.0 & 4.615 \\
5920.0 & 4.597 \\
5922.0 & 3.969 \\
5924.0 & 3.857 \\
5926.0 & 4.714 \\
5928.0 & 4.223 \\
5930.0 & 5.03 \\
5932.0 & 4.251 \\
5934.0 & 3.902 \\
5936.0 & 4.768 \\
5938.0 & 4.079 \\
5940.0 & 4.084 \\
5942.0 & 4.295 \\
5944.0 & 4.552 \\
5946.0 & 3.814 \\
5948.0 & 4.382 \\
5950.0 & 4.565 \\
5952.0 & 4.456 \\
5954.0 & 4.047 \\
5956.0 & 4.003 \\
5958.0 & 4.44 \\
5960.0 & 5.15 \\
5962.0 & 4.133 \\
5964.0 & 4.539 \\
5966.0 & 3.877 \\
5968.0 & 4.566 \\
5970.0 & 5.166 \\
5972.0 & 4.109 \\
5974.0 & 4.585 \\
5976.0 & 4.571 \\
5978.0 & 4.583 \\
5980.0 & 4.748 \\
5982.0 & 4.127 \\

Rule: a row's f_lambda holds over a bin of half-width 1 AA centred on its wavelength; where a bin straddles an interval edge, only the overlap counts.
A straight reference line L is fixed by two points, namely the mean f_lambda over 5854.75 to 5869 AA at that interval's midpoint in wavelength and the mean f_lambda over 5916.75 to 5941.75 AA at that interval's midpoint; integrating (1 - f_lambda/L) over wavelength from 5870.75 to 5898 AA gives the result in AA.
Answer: 2.8 AA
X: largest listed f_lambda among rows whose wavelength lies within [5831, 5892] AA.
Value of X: 5.112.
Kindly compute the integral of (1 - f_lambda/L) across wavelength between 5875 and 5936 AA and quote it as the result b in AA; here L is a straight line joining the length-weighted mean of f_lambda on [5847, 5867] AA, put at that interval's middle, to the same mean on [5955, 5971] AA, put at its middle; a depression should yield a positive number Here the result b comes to 4.55 AA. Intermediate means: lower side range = 4.35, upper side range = 4.48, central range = 4.08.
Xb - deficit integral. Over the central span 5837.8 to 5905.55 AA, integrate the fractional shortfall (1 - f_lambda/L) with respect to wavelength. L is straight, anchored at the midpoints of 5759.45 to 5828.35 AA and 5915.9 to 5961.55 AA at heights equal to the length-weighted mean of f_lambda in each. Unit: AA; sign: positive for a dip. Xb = 3.4 AA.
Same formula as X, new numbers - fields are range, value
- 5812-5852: 5.145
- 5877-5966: 5.15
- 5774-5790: 4.811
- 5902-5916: 4.505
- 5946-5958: 4.565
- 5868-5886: 4.579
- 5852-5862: 4.738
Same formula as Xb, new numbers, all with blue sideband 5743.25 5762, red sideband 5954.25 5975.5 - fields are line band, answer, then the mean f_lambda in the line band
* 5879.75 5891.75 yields 2.0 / 3.75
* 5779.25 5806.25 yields 0.5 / 4.46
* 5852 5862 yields 1.1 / 4.01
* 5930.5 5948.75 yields 0.8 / 4.26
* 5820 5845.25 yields -0.4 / 4.6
